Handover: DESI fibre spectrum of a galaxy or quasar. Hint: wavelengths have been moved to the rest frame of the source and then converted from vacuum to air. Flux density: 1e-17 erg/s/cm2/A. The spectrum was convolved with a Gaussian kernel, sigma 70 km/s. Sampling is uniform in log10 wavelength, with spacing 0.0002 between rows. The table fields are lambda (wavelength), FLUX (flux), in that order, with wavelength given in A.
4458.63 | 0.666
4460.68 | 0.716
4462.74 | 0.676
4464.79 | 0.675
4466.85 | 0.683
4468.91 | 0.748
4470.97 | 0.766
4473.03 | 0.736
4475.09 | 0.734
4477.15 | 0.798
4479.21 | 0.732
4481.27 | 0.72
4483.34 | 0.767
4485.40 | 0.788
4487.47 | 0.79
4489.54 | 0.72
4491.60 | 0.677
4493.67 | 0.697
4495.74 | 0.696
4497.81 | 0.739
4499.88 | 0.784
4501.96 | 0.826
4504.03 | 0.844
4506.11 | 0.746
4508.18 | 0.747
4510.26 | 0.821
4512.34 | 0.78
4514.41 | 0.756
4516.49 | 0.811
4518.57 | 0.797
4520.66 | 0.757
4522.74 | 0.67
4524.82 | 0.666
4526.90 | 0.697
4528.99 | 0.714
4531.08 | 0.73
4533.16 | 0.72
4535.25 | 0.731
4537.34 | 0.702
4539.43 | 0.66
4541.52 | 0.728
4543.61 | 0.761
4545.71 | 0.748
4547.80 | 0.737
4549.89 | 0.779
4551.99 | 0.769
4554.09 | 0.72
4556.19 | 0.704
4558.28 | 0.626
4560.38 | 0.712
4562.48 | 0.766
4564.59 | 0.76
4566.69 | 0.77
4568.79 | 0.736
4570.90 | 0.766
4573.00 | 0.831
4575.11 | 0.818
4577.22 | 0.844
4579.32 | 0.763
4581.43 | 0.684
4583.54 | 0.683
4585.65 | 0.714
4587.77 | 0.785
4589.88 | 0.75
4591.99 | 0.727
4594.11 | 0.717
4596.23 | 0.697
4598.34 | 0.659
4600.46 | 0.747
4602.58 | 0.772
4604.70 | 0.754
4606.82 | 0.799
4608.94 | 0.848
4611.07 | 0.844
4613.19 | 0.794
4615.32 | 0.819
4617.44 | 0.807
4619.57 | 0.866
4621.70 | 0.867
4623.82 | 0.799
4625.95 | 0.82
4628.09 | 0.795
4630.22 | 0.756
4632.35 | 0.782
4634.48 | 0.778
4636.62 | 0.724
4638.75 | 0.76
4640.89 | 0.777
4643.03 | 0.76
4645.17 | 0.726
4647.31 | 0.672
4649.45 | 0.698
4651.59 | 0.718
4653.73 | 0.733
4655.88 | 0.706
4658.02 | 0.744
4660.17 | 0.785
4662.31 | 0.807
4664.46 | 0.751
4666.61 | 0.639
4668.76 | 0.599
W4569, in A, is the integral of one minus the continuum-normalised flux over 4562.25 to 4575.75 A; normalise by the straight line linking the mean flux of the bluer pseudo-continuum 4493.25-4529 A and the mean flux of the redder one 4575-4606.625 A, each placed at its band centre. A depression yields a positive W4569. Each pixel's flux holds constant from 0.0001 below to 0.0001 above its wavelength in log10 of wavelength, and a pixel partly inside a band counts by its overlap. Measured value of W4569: -0.6 A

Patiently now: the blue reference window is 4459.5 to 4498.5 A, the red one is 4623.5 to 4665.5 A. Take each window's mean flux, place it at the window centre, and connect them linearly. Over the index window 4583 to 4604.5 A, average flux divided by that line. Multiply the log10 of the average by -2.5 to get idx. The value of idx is 0.03 mag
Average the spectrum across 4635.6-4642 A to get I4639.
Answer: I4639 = 0.754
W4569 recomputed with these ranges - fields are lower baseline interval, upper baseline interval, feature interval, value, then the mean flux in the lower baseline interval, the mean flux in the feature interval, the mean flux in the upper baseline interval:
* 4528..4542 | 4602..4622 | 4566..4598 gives 1.0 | 0.712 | 0.75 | 0.816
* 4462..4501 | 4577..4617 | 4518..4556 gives 1.0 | 0.734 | 0.725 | 0.757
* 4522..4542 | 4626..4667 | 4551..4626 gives -4.2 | 0.702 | 0.764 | 0.746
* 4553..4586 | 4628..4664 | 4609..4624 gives -1.7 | 0.744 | 0.831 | 0.747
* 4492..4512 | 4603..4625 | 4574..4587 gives 0.8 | 0.764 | 0.752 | 0.818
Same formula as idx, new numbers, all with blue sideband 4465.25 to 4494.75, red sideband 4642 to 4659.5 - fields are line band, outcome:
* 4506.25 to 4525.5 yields -0.03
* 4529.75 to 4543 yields 0.03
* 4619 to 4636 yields -0.11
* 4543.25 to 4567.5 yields -0.01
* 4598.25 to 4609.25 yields -0.06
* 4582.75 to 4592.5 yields -0.01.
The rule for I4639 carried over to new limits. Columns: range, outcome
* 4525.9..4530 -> 0.705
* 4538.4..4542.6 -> 0.695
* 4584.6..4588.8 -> 0.748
